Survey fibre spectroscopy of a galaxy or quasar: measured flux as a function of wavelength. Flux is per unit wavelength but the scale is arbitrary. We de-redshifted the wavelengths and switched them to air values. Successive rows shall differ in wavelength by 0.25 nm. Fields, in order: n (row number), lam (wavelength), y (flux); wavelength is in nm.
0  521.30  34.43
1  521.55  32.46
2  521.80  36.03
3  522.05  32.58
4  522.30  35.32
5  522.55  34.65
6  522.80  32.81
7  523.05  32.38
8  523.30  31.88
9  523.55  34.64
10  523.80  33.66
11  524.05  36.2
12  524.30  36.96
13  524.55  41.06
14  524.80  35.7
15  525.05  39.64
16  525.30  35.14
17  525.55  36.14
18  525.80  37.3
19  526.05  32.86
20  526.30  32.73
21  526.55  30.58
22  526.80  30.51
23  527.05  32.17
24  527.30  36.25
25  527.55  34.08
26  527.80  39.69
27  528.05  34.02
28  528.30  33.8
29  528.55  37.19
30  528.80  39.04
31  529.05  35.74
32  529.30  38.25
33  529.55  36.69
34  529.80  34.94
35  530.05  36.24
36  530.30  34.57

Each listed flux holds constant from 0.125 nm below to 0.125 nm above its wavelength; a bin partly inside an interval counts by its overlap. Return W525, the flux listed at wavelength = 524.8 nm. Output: 35.7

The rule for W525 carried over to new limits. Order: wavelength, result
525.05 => 39.64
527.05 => 32.17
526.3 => 32.73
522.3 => 35.32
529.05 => 35.74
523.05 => 32.38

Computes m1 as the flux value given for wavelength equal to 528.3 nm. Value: 33.8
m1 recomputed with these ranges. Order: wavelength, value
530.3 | 34.57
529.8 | 34.94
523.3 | 31.88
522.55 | 34.65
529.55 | 36.69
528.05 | 34.02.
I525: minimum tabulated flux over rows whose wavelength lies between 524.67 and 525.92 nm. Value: 35.14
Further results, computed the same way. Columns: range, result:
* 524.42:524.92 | 35.7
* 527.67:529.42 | 33.8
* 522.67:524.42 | 31.88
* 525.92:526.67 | 30.58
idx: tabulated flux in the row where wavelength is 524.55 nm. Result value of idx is 41.06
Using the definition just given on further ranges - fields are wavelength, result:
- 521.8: 36.03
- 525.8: 37.3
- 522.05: 32.58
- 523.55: 34.64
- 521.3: 34.43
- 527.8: 39.69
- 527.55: 34.08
